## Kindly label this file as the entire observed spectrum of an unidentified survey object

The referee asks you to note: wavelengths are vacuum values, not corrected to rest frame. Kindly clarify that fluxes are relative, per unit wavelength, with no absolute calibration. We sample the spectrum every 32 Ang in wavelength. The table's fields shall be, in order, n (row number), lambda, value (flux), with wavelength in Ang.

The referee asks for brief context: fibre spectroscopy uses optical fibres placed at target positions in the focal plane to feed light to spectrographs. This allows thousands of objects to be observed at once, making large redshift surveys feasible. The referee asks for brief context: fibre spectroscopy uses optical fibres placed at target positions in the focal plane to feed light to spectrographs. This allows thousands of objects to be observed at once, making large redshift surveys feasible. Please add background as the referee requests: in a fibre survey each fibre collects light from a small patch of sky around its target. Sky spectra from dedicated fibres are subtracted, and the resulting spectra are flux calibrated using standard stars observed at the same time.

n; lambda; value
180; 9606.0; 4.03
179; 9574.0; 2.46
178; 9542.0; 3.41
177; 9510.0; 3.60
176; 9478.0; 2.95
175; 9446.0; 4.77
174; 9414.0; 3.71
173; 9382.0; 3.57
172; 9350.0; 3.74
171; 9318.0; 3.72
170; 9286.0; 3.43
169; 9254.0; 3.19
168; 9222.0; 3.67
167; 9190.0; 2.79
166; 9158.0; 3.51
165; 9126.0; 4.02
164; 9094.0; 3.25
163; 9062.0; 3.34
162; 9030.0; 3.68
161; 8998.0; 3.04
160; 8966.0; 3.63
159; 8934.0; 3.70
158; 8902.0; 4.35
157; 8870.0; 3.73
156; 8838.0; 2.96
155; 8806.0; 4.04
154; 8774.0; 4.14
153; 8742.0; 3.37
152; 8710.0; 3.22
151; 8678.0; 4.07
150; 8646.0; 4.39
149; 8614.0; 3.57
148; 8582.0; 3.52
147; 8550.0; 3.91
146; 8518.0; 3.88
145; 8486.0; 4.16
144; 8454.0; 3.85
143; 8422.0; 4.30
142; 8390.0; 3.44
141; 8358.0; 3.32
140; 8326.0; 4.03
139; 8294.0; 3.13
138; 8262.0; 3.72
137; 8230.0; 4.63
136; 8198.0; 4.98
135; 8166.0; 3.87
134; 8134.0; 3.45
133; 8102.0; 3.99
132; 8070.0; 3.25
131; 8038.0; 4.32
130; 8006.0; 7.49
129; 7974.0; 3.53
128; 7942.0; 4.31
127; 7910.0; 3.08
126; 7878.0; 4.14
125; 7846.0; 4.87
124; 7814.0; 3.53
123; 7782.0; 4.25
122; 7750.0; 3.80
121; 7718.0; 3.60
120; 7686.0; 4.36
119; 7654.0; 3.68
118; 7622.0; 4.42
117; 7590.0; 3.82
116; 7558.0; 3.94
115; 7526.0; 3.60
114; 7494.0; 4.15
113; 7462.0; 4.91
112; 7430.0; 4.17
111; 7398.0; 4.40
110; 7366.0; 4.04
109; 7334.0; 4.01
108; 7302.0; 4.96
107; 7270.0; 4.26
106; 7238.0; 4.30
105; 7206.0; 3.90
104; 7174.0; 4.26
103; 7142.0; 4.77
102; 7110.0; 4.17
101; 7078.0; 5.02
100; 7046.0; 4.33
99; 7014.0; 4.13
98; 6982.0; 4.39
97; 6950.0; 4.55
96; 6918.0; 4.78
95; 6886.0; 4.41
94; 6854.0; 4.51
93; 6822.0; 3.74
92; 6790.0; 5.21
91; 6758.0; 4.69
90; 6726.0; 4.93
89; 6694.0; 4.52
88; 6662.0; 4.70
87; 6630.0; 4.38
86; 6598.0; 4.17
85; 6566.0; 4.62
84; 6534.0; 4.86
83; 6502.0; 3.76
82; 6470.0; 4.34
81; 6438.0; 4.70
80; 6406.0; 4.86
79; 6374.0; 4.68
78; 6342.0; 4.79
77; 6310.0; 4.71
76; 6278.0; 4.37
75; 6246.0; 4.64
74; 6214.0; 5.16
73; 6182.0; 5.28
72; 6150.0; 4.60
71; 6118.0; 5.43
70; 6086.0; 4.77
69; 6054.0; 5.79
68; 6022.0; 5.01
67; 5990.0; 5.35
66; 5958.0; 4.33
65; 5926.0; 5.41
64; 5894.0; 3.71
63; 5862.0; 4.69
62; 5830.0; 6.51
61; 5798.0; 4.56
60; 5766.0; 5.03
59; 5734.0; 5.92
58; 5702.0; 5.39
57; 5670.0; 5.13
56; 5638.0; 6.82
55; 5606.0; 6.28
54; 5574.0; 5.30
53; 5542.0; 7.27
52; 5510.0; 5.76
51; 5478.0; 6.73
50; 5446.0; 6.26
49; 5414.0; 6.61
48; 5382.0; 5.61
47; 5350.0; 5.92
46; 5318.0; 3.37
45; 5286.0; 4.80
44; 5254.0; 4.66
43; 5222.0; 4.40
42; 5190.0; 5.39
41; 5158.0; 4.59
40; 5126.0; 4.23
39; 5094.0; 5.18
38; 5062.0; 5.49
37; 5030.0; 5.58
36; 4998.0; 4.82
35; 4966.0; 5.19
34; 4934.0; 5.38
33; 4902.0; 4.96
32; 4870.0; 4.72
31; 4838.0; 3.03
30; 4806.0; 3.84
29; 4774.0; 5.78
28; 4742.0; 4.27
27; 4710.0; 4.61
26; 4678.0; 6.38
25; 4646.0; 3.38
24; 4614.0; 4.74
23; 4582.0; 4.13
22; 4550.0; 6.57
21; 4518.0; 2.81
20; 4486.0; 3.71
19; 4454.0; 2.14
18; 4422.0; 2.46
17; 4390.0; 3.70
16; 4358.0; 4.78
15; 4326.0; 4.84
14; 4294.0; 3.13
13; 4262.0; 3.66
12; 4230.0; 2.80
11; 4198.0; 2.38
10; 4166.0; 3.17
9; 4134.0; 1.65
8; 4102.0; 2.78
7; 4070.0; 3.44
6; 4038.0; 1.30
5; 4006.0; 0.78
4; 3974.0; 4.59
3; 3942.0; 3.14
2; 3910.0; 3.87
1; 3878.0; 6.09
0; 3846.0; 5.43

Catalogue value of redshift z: 0.22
